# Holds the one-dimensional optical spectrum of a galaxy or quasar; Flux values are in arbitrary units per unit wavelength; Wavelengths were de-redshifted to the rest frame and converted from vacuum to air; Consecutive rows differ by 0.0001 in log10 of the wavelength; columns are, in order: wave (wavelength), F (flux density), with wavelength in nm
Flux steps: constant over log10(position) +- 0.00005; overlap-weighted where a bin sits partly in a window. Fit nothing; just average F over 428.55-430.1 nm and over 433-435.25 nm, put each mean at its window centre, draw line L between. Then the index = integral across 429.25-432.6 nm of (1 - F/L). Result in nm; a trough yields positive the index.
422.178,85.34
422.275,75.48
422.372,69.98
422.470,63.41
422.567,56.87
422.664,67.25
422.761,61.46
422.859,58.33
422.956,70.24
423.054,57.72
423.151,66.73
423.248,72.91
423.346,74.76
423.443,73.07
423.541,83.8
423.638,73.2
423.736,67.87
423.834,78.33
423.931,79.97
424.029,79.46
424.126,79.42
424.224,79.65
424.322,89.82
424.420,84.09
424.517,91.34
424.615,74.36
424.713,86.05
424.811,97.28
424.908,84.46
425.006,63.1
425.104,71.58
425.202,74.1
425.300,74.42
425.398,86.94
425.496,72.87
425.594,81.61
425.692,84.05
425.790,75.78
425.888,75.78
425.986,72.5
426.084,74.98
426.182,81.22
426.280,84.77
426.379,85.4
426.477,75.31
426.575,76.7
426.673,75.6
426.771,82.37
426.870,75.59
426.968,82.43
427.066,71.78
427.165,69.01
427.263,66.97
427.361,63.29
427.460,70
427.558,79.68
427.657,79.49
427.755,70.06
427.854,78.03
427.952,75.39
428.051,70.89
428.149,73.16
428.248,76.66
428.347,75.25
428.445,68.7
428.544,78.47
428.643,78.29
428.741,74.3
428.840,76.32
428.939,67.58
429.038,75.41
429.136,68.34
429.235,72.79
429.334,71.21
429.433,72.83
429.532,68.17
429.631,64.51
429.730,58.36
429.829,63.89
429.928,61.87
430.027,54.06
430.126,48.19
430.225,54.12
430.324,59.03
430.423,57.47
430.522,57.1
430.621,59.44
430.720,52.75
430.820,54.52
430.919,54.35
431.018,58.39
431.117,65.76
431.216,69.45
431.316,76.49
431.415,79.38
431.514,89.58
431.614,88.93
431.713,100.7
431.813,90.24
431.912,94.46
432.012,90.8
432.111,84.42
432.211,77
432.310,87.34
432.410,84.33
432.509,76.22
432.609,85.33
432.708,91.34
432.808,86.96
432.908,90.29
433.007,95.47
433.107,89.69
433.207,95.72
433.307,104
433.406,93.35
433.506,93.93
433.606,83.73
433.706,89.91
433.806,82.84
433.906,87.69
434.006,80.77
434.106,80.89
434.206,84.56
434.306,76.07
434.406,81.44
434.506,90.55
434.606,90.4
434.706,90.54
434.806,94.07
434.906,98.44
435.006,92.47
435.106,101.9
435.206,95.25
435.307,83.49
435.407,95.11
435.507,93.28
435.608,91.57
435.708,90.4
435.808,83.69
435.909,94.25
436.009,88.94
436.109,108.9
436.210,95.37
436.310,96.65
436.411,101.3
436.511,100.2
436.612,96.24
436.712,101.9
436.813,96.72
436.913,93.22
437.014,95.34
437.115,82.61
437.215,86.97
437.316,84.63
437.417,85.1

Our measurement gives 0.23 nm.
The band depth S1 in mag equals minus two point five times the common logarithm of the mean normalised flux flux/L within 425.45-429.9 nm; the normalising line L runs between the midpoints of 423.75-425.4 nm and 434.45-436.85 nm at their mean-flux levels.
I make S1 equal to 0.14 mag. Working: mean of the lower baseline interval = 80.4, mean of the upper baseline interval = 94.6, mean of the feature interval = 74.1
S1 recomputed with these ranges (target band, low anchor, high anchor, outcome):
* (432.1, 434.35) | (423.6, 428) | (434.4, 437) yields 0.04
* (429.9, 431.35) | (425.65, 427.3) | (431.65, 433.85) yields 0.41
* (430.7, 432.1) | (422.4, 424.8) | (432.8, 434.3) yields 0.12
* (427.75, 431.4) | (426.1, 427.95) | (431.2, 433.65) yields 0.22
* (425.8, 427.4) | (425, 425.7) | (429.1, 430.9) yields -0.05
